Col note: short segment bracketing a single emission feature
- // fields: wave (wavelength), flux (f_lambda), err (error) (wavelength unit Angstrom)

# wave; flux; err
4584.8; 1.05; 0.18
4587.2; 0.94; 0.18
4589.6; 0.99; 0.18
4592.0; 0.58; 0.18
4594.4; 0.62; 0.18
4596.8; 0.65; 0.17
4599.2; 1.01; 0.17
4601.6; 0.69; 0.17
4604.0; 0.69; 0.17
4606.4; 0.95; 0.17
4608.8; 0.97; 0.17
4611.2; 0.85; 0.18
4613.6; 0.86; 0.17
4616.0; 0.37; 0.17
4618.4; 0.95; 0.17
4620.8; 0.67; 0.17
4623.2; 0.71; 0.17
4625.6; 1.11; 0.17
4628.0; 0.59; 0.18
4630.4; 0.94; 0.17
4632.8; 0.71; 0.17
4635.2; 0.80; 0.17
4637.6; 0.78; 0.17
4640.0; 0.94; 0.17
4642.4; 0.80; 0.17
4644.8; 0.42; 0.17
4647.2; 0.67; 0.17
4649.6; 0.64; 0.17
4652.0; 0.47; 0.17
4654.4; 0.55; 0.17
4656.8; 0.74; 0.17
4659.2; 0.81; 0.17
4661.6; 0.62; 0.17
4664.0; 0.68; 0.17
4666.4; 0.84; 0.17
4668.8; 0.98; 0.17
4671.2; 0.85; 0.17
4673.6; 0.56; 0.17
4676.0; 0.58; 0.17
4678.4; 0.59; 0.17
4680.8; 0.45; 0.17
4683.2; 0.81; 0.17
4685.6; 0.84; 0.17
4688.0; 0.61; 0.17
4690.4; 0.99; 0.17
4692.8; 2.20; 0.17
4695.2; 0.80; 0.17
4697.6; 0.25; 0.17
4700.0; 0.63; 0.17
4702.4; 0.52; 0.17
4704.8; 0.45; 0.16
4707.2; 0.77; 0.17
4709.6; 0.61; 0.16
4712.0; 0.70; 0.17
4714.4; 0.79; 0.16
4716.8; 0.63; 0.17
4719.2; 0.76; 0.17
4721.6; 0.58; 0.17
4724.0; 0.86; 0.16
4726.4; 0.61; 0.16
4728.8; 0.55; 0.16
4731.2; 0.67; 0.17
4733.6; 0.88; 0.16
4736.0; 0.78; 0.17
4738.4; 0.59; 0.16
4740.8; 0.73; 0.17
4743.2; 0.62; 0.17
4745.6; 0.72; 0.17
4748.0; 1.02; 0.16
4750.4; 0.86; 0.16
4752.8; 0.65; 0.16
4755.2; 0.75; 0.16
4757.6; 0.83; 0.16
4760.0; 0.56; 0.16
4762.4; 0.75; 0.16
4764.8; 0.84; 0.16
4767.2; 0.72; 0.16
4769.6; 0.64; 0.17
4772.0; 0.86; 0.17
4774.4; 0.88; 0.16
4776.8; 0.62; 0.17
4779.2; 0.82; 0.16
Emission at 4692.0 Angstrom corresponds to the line Hgamma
